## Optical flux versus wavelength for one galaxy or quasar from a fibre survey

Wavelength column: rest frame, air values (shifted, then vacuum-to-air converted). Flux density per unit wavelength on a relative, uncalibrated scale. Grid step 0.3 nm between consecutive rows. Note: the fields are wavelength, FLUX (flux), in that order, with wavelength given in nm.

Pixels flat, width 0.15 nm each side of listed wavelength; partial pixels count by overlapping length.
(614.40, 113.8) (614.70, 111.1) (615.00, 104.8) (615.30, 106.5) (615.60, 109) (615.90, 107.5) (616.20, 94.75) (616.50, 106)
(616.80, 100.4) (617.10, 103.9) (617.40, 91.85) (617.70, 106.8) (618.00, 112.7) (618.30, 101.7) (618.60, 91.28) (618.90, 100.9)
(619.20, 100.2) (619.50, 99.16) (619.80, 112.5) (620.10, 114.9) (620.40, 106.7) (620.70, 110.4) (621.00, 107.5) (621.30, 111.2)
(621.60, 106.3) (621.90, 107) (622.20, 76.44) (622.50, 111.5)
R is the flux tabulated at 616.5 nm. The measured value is 106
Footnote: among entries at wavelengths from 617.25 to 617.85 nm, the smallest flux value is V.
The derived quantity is 91.85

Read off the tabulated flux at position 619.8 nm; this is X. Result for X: 112.5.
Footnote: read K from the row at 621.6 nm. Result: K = 106.3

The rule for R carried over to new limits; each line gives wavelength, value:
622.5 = 111.5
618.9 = 100.9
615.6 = 109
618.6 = 91.28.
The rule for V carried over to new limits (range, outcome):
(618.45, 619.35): 91.28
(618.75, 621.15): 99.16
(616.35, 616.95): 100.4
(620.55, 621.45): 107.5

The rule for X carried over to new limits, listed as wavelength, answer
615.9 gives 107.5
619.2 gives 100.2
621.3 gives 111.2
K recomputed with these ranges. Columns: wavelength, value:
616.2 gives 94.75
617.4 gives 91.85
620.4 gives 106.7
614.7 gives 111.1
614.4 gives 113.8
